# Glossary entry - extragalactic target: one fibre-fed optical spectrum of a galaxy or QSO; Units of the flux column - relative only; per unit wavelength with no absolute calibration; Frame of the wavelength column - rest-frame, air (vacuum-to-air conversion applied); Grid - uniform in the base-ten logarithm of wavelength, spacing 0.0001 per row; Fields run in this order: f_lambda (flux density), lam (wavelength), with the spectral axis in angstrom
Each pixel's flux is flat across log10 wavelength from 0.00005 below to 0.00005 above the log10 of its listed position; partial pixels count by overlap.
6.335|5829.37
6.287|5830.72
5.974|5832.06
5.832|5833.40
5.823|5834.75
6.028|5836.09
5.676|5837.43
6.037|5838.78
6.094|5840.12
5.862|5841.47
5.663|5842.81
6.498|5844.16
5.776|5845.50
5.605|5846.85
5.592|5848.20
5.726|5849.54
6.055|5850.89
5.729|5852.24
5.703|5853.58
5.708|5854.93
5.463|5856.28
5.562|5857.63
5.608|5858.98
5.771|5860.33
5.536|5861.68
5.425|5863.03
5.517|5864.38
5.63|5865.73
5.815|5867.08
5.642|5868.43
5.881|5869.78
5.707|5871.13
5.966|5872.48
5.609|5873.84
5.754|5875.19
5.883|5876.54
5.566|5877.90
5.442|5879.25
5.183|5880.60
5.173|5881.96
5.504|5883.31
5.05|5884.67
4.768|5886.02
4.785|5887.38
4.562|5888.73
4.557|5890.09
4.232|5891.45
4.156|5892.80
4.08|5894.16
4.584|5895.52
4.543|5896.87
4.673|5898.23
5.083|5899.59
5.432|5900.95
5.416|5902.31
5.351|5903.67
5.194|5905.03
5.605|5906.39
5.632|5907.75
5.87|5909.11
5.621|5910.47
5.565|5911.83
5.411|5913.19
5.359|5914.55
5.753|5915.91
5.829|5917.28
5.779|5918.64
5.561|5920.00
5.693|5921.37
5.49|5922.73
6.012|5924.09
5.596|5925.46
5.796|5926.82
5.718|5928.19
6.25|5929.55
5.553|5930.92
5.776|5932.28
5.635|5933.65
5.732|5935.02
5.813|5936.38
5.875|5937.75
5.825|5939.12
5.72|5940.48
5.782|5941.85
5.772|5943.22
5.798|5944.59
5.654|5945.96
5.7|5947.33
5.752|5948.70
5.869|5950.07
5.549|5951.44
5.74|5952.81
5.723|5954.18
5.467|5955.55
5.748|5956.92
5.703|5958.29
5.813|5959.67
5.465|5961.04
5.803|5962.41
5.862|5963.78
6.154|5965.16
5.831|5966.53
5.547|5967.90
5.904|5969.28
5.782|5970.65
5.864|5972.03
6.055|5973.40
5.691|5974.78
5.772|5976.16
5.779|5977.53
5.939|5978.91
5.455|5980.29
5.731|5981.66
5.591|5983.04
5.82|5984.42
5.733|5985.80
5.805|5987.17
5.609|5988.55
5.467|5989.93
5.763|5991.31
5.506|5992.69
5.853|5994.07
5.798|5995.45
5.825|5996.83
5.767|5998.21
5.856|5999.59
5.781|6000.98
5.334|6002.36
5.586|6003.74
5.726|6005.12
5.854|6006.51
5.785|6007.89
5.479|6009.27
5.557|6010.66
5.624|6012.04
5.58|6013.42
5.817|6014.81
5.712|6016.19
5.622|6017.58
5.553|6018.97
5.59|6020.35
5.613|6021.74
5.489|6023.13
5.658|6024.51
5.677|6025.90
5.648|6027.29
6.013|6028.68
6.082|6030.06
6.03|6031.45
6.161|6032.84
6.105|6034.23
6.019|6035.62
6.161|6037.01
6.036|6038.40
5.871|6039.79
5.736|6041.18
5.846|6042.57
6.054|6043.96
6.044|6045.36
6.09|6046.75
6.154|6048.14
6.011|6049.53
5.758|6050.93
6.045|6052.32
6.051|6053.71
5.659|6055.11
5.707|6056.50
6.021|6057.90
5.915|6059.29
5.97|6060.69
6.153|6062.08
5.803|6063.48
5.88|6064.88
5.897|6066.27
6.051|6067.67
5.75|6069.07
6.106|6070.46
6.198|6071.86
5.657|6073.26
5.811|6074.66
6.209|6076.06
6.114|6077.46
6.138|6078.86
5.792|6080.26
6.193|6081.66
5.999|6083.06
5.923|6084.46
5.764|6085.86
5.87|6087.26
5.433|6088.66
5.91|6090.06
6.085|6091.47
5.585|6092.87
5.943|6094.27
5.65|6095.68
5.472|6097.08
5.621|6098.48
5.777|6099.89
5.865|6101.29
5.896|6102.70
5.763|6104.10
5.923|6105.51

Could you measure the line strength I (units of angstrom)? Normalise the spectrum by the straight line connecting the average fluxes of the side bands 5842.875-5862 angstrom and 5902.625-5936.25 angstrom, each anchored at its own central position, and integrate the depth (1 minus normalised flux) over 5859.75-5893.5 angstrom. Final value 2.29 angstrom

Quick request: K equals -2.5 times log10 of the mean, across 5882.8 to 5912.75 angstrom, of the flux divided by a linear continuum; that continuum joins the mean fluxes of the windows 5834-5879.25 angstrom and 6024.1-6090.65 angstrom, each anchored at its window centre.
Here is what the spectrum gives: 0.16 mag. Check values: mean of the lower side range 5.75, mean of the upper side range 5.94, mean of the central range 5.01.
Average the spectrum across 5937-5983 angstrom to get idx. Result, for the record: 5.76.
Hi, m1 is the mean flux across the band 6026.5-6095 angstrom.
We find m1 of 5.95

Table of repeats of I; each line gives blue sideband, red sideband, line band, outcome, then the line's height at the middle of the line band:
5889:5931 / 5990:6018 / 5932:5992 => -2.42 angstrom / 5.52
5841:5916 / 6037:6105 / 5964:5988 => -0.57 angstrom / 5.66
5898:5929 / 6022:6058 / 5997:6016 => 0.48 angstrom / 5.83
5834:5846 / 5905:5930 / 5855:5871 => 0.64 angstrom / 5.86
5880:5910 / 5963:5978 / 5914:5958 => -2.32 angstrom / 5.45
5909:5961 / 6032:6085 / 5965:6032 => 1.41 angstrom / 5.85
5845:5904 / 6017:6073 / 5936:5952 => -0.56 angstrom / 5.57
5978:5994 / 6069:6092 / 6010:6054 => -0.34 angstrom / 5.81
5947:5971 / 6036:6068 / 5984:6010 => 0.58 angstrom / 5.83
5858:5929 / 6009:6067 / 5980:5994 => 0.06 angstrom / 5.69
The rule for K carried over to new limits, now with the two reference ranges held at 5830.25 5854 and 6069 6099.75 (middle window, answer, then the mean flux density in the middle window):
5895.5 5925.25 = 0.08 mag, 5.45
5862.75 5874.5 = 0.04 mag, 5.7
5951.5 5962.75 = 0.04 mag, 5.67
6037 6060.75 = -0.01 mag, 5.94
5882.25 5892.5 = 0.23 mag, 4.77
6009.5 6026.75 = 0.05 mag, 5.62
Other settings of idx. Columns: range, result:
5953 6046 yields 5.77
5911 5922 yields 5.62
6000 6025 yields 5.63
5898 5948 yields 5.64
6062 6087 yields 5.96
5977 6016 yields 5.69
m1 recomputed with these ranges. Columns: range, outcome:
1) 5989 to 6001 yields 5.73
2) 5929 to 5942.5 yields 5.79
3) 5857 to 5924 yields 5.35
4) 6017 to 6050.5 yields 5.89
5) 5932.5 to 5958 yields 5.73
